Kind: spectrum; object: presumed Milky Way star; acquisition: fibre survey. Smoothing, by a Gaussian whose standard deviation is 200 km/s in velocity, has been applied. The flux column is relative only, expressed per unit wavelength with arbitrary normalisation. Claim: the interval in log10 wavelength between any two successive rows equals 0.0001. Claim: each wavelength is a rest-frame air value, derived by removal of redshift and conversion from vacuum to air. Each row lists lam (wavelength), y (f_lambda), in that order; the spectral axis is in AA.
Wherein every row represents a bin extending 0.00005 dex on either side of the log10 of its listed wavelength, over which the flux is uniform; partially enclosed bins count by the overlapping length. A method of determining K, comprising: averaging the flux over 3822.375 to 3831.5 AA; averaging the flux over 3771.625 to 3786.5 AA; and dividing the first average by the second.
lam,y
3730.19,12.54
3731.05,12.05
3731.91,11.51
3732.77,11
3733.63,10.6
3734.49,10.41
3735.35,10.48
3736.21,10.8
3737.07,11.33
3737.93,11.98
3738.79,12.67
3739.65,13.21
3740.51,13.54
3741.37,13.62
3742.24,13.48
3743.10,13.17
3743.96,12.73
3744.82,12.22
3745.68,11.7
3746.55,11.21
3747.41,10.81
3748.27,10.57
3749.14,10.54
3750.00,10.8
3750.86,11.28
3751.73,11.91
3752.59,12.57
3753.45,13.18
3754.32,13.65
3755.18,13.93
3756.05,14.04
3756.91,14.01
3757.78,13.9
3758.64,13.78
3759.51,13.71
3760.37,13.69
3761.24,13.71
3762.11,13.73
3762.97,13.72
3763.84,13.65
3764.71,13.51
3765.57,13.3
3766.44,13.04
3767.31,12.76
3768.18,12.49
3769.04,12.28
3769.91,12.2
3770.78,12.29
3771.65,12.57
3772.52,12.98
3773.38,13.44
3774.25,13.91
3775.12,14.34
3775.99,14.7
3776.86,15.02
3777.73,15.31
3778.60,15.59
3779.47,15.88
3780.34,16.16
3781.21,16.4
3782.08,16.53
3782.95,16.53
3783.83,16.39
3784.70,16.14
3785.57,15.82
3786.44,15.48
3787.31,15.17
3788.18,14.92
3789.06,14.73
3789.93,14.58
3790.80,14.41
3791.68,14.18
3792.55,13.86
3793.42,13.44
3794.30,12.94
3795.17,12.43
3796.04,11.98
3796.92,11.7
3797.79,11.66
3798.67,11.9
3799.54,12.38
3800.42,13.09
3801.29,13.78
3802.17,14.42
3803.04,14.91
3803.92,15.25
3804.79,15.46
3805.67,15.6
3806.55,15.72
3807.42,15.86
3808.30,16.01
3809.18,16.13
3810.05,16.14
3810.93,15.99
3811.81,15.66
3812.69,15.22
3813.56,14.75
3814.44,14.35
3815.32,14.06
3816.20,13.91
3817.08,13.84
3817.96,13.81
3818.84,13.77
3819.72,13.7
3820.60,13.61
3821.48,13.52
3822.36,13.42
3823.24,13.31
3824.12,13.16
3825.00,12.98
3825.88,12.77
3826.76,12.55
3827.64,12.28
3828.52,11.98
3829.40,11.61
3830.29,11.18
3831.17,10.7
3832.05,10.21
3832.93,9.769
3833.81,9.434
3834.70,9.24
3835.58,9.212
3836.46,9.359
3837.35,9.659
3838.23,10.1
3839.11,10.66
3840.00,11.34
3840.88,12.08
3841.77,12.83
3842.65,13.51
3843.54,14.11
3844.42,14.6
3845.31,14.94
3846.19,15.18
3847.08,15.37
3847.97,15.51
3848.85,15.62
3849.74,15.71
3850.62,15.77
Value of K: 0.8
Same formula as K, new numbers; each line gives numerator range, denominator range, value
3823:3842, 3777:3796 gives 0.74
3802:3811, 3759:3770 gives 1.18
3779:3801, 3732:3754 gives 1.21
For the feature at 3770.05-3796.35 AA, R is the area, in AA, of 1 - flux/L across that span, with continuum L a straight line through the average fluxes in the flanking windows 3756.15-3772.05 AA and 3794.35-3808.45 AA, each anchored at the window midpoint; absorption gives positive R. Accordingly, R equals -2.0 AA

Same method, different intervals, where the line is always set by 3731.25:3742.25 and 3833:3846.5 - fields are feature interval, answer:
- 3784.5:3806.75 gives -4.4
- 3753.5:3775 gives -2.9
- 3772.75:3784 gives -3.4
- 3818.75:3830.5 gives -1.2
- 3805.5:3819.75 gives -4.0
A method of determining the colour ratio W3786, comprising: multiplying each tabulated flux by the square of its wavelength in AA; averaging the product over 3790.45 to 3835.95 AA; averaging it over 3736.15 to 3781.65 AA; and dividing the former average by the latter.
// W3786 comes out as 1.04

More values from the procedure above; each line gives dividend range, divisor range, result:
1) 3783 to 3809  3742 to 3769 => 1.14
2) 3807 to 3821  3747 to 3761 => 1.21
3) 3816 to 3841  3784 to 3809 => 0.84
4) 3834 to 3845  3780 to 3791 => 0.75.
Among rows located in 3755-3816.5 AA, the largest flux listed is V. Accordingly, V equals 16.53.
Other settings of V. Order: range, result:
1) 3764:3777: 15.02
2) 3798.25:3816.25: 16.14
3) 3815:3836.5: 14.06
